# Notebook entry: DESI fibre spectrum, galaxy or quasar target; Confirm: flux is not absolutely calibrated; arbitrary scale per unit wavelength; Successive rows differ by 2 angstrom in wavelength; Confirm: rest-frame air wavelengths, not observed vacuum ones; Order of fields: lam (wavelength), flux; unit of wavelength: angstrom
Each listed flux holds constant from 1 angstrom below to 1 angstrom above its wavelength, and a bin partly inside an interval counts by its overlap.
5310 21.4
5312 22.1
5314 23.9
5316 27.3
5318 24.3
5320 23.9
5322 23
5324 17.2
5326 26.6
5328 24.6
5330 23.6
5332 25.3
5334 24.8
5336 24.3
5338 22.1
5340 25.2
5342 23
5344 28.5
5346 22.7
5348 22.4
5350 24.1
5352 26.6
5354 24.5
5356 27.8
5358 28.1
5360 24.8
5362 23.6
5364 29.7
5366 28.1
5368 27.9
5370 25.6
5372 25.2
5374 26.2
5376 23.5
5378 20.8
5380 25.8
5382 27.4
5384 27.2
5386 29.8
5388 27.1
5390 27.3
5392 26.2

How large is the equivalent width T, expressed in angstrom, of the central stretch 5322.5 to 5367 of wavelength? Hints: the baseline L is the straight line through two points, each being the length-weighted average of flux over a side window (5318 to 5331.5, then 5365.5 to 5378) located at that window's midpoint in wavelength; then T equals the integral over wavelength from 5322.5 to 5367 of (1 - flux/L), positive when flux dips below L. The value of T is -1.05 angstrom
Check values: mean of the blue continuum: 23.3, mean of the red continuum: 25.6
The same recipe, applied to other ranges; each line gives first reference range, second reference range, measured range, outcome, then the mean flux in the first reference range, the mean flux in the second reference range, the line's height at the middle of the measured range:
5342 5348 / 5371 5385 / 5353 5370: -1.3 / 24.6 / 25.2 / 24.9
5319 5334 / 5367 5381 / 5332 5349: -0.2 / 23.5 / 25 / 24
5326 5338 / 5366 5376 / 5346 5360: 0.0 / 24.5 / 26.1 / 25.4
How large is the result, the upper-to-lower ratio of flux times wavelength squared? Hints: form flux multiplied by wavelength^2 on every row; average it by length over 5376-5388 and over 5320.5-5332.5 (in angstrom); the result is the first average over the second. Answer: 1.1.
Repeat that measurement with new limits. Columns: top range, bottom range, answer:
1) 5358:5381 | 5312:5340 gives 1.09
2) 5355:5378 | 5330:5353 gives 1.08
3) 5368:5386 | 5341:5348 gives 1.06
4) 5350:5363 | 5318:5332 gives 1.11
